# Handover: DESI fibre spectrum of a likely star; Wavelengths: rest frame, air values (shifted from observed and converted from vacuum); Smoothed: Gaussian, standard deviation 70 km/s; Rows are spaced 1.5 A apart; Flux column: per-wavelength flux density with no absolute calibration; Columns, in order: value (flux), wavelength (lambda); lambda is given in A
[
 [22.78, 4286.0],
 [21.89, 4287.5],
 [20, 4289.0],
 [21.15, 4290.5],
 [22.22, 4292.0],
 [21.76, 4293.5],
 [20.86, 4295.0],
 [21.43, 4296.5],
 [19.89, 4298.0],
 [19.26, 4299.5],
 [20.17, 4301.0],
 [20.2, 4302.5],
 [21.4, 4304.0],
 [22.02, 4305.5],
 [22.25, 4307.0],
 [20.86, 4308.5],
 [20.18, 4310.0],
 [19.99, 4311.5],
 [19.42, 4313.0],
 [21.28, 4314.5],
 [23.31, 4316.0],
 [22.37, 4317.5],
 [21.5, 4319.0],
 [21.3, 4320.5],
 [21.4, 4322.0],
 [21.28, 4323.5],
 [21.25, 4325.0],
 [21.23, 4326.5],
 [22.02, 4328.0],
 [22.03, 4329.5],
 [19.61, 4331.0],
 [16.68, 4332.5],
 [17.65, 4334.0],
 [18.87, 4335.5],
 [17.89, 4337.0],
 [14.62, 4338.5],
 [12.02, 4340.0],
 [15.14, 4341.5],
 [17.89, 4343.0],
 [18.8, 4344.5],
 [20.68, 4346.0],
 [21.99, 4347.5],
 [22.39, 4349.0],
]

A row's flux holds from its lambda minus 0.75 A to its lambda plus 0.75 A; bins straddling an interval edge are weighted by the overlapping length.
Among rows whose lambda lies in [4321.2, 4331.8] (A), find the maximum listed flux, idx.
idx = 22.03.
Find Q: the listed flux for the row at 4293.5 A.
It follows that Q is 21.76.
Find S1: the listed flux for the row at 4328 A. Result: 22.02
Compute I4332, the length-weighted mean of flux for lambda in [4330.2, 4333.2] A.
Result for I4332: 18.2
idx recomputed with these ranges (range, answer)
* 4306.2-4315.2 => 22.25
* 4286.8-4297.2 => 22.22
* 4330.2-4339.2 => 19.61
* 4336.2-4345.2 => 18.8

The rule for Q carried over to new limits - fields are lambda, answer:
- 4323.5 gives 21.28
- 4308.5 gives 20.86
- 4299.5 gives 19.26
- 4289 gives 20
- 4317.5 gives 22.37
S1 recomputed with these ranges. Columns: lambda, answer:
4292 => 22.22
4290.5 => 21.15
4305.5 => 22.02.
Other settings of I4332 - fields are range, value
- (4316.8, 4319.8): 21.9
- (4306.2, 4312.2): 20.8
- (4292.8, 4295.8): 21.3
